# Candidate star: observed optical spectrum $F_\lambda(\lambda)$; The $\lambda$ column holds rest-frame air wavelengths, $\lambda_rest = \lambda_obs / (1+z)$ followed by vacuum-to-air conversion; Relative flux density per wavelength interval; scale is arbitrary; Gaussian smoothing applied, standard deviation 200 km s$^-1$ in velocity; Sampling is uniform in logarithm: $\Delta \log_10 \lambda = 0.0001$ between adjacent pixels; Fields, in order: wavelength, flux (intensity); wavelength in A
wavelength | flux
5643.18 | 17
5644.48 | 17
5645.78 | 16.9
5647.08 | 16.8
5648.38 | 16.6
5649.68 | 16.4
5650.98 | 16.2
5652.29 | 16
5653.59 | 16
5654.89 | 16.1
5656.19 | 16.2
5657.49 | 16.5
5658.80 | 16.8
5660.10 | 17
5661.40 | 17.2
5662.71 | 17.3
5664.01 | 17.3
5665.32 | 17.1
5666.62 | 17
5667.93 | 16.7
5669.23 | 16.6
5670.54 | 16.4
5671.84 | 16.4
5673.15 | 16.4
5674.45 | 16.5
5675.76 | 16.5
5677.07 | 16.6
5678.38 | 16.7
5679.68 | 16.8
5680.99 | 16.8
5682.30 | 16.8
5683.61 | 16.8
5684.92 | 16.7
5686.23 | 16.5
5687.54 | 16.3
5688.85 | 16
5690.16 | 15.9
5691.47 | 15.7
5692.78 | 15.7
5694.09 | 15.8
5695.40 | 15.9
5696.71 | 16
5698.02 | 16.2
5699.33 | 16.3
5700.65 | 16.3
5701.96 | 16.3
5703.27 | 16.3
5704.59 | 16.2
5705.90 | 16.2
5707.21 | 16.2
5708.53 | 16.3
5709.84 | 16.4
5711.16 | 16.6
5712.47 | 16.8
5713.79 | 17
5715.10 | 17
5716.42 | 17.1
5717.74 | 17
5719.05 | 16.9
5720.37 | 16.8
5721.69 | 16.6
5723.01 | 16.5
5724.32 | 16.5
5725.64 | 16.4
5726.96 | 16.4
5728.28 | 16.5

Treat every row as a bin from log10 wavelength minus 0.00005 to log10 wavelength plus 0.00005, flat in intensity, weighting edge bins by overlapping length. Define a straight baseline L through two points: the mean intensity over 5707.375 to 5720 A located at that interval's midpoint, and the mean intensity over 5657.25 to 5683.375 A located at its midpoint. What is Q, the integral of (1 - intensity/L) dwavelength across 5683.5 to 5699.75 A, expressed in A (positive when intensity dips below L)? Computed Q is 0.63 A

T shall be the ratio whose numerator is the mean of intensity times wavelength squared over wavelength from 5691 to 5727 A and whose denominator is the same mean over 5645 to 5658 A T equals 1.02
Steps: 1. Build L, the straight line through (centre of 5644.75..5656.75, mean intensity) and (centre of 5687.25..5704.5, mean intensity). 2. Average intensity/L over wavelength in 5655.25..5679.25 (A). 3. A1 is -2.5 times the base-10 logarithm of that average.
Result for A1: -0.03 mag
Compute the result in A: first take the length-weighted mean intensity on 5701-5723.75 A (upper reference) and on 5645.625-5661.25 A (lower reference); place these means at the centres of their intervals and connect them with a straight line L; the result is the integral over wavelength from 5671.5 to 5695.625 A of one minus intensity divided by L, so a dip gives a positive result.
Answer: 0.2 A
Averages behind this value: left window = 16.5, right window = 16.6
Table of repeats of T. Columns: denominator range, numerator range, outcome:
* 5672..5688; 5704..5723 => 1.01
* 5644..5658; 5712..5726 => 1.05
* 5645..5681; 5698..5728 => 1.01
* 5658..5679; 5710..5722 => 1.02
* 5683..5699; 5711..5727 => 1.05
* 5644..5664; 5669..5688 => 1.01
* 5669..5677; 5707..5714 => 1.02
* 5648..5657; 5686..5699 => 1.00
